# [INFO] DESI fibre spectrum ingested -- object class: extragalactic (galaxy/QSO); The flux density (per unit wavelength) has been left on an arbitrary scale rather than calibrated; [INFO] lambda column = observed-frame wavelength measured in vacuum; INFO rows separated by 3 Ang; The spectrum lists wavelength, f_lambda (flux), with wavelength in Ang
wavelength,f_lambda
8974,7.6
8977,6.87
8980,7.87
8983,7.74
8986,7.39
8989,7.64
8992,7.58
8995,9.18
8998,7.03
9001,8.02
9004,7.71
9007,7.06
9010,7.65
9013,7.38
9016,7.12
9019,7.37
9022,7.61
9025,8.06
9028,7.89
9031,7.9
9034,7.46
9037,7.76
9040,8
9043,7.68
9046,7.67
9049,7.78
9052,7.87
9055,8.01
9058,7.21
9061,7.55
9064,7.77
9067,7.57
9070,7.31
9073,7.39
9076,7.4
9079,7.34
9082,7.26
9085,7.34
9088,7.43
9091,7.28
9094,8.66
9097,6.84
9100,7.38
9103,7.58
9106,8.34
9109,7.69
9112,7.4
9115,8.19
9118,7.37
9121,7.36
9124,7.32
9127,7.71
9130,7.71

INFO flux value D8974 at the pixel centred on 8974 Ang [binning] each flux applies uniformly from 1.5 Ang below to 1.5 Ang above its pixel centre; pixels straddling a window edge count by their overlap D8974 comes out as 7.6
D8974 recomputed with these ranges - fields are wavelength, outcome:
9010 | 7.65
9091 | 7.28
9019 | 7.37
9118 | 7.37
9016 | 7.12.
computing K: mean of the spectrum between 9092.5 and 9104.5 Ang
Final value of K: 7.61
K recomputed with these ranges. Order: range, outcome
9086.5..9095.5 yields 7.79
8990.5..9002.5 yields 7.95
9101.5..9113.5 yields 7.75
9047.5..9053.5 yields 7.83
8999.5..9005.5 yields 7.86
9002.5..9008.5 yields 7.39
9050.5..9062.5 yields 7.66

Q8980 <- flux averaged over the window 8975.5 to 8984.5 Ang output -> 7.49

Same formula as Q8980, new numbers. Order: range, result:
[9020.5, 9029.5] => 7.85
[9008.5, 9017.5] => 7.38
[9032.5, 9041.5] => 7.74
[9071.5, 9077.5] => 7.4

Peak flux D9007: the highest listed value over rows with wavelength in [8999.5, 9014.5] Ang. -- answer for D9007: 8.02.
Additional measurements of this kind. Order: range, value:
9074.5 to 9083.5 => 7.4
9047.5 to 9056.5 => 8.01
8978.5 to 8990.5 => 7.87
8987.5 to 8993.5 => 7.64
